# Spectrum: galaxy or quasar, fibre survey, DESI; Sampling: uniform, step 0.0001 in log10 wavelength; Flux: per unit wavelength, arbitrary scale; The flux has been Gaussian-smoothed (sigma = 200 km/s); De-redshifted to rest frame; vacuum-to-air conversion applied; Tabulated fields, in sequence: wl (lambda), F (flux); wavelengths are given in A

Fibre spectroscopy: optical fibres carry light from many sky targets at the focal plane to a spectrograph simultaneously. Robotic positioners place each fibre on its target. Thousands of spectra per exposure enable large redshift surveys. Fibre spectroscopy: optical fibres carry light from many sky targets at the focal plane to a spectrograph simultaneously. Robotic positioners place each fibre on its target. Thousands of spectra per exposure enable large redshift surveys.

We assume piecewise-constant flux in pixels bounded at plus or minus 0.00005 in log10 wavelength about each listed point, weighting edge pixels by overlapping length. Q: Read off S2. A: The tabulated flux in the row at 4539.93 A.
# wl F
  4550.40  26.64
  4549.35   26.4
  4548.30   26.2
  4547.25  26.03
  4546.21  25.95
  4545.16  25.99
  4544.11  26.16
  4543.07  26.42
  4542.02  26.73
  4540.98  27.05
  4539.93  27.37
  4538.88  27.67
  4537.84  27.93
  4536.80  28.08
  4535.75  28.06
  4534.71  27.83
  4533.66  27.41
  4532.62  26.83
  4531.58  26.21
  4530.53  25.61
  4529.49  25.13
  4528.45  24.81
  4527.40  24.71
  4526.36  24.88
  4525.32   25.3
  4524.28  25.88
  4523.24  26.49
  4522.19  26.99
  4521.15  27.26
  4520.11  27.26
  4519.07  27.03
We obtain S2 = 27.37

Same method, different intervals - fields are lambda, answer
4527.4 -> 24.71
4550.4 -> 26.64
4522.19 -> 26.99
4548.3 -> 26.2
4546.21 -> 25.95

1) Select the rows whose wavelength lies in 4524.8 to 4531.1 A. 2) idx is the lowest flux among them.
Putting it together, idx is 24.71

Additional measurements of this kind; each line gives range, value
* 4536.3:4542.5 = 26.73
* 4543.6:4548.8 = 25.95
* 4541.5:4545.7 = 25.99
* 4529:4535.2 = 25.13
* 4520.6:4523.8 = 26.49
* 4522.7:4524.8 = 25.88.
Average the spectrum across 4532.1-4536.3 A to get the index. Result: 27.5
